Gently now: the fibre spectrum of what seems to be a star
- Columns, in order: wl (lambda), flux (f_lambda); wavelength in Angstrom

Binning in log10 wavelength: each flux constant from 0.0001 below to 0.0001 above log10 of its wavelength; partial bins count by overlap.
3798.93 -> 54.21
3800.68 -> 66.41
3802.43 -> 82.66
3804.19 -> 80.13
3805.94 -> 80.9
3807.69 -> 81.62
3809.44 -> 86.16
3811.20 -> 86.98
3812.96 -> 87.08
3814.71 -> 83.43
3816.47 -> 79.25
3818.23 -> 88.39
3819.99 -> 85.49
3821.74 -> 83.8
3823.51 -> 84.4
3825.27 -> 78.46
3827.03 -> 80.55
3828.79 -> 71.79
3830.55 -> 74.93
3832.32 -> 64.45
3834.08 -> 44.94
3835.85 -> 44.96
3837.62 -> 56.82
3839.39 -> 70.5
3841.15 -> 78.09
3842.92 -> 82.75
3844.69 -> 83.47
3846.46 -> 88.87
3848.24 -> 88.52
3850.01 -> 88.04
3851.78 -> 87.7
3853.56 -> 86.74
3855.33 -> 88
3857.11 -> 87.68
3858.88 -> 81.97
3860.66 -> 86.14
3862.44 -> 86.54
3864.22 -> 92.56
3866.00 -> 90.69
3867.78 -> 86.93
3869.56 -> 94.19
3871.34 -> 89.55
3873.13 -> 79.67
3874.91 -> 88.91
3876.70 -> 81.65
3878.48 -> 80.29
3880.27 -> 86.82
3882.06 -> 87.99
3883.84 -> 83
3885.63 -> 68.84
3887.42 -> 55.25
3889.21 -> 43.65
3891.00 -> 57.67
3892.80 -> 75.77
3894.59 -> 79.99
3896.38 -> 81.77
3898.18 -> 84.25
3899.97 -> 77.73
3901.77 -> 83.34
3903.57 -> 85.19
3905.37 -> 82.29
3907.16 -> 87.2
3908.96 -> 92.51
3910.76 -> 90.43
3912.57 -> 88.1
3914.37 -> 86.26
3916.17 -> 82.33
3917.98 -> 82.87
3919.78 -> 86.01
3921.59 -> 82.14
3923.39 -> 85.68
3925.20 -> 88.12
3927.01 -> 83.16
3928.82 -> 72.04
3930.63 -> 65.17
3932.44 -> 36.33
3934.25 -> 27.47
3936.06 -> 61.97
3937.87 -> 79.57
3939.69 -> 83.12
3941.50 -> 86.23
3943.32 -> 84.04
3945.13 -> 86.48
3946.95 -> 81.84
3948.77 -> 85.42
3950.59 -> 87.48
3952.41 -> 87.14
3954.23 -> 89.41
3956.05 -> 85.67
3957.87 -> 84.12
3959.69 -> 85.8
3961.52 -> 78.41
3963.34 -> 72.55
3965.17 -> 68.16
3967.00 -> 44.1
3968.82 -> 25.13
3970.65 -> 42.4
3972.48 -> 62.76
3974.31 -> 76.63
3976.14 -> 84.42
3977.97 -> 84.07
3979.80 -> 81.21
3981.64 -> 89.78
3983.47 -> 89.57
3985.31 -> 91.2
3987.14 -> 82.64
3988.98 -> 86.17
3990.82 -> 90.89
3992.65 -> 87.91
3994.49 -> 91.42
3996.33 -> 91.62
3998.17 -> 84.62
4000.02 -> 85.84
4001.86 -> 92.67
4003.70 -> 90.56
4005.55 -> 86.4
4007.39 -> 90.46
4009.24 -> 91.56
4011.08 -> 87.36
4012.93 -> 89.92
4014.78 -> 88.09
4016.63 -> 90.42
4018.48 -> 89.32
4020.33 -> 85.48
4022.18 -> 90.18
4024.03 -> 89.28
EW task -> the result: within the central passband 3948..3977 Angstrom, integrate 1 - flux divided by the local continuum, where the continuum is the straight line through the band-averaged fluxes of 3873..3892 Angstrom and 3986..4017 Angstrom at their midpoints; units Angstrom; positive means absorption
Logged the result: 3.9 Angstrom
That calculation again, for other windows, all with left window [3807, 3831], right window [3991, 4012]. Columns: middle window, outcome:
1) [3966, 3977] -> 4.0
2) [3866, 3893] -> 2.2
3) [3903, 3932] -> 1.1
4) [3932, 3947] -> 2.9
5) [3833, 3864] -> 1.9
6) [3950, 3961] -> 0.2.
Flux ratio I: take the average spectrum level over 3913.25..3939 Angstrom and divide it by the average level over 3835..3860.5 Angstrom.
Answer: 0.91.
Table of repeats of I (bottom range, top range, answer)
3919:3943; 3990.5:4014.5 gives 1.23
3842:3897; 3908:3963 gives 0.97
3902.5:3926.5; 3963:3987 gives 0.82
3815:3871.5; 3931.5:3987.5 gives 0.92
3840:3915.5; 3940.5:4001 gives 0.97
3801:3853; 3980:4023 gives 1.13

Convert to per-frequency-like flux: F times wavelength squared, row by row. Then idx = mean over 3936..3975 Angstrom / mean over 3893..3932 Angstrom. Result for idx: 0.93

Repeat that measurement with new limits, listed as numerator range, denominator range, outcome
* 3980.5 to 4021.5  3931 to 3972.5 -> 1.29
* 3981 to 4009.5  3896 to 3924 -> 1.09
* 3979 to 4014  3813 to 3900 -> 1.20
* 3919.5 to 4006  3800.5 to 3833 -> 1.04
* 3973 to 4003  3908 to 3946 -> 1.15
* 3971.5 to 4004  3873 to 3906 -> 1.17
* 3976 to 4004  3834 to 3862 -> 1.20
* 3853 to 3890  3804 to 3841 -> 1.11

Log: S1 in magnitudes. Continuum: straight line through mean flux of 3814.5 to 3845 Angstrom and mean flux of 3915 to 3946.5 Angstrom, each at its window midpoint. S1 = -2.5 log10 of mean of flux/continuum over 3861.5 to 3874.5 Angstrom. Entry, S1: -0.19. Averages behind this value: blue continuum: 73.9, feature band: 88.6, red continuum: 75.1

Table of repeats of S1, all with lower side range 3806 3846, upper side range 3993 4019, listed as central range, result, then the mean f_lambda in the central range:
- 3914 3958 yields 0.08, 78.2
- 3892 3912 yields -0.02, 83.8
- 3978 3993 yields 0.01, 87.2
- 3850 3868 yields -0.11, 87.5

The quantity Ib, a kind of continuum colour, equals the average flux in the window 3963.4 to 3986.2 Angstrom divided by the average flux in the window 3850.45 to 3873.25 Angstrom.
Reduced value 0.80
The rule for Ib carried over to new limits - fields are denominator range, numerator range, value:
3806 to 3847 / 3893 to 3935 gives 1.03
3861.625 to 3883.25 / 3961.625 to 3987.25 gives 0.81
